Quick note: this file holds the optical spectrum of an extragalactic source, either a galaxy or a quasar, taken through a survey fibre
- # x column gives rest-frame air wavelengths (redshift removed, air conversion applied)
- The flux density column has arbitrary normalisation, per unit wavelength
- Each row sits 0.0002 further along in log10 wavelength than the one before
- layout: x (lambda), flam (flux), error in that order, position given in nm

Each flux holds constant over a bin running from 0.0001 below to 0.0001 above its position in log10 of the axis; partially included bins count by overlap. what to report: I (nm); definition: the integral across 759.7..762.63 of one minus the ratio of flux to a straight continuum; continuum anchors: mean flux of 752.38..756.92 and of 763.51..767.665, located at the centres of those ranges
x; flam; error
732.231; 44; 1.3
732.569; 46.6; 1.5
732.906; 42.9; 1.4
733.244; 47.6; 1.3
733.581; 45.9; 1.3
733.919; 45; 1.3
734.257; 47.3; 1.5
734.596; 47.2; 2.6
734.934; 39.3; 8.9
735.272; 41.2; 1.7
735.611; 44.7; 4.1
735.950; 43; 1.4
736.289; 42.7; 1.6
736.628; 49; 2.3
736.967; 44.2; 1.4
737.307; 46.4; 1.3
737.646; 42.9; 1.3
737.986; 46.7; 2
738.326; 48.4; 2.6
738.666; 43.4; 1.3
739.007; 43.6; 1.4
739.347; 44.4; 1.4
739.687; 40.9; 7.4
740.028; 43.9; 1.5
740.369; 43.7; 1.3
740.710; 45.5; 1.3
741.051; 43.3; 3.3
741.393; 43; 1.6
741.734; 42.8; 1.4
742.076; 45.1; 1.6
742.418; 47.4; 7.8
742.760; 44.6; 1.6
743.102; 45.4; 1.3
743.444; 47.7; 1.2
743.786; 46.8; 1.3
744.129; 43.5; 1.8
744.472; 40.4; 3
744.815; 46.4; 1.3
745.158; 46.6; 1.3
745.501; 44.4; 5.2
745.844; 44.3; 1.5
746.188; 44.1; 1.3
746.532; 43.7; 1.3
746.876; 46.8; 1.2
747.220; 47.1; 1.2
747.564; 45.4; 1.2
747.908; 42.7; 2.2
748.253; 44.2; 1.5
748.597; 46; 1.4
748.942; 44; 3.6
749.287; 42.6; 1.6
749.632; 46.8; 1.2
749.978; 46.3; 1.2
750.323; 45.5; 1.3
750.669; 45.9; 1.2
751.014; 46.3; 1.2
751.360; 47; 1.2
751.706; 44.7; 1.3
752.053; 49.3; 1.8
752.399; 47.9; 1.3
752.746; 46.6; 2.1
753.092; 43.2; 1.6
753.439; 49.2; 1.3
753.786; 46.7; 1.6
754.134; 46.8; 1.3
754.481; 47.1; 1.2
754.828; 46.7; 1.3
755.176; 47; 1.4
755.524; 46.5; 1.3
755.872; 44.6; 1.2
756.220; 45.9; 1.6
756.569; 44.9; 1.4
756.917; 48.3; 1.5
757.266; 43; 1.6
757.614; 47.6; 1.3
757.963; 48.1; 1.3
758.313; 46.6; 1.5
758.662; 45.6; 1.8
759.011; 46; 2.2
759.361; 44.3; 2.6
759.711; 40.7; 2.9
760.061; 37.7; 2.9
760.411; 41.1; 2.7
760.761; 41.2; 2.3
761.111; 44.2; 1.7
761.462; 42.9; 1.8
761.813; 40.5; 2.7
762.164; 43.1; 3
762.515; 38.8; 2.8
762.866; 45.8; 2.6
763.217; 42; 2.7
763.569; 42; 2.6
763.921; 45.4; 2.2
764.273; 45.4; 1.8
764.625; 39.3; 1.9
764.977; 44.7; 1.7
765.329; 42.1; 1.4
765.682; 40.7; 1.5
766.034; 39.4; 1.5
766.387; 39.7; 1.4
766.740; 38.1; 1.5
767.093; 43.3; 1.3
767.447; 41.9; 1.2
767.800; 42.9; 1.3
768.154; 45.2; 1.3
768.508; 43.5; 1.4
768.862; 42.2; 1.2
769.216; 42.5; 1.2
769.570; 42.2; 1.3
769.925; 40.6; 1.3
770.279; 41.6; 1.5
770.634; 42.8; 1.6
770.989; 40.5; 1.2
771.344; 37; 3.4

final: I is 0.17 nm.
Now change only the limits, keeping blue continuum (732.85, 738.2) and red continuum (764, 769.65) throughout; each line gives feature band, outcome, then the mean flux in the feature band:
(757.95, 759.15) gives -0.10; 46.4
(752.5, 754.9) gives -0.19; 46.7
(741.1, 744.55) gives -0.04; 44.7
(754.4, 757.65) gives -0.23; 46.1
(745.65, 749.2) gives -0.08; 44.8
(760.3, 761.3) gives 0.01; 42.3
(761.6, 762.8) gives 0.03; 41.3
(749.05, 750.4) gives -0.05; 45.2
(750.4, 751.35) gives -0.06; 46.2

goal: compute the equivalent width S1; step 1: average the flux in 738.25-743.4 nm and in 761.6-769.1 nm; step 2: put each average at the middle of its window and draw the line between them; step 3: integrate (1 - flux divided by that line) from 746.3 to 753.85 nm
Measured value -0.389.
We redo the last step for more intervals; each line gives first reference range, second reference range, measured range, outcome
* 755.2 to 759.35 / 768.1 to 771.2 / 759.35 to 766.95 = 0.427 nm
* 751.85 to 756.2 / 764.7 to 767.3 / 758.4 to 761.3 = 0.085 nm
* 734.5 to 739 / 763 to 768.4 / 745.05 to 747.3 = -0.075 nm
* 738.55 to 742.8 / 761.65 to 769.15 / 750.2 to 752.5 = -0.184 nm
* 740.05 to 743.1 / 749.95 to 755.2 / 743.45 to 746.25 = 0.021 nm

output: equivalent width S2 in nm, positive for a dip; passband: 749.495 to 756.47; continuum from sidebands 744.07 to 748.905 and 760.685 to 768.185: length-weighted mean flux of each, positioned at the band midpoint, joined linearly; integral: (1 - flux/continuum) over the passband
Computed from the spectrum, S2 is -0.431 nm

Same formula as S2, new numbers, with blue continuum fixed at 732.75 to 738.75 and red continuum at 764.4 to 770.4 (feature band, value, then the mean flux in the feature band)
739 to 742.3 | 0.055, 43.7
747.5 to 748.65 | -0.017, 44.4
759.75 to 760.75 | 0.062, 39.9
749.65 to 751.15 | -0.090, 46.1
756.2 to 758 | -0.143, 46.2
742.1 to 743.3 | -0.042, 45.8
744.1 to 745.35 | -0.008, 44.3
